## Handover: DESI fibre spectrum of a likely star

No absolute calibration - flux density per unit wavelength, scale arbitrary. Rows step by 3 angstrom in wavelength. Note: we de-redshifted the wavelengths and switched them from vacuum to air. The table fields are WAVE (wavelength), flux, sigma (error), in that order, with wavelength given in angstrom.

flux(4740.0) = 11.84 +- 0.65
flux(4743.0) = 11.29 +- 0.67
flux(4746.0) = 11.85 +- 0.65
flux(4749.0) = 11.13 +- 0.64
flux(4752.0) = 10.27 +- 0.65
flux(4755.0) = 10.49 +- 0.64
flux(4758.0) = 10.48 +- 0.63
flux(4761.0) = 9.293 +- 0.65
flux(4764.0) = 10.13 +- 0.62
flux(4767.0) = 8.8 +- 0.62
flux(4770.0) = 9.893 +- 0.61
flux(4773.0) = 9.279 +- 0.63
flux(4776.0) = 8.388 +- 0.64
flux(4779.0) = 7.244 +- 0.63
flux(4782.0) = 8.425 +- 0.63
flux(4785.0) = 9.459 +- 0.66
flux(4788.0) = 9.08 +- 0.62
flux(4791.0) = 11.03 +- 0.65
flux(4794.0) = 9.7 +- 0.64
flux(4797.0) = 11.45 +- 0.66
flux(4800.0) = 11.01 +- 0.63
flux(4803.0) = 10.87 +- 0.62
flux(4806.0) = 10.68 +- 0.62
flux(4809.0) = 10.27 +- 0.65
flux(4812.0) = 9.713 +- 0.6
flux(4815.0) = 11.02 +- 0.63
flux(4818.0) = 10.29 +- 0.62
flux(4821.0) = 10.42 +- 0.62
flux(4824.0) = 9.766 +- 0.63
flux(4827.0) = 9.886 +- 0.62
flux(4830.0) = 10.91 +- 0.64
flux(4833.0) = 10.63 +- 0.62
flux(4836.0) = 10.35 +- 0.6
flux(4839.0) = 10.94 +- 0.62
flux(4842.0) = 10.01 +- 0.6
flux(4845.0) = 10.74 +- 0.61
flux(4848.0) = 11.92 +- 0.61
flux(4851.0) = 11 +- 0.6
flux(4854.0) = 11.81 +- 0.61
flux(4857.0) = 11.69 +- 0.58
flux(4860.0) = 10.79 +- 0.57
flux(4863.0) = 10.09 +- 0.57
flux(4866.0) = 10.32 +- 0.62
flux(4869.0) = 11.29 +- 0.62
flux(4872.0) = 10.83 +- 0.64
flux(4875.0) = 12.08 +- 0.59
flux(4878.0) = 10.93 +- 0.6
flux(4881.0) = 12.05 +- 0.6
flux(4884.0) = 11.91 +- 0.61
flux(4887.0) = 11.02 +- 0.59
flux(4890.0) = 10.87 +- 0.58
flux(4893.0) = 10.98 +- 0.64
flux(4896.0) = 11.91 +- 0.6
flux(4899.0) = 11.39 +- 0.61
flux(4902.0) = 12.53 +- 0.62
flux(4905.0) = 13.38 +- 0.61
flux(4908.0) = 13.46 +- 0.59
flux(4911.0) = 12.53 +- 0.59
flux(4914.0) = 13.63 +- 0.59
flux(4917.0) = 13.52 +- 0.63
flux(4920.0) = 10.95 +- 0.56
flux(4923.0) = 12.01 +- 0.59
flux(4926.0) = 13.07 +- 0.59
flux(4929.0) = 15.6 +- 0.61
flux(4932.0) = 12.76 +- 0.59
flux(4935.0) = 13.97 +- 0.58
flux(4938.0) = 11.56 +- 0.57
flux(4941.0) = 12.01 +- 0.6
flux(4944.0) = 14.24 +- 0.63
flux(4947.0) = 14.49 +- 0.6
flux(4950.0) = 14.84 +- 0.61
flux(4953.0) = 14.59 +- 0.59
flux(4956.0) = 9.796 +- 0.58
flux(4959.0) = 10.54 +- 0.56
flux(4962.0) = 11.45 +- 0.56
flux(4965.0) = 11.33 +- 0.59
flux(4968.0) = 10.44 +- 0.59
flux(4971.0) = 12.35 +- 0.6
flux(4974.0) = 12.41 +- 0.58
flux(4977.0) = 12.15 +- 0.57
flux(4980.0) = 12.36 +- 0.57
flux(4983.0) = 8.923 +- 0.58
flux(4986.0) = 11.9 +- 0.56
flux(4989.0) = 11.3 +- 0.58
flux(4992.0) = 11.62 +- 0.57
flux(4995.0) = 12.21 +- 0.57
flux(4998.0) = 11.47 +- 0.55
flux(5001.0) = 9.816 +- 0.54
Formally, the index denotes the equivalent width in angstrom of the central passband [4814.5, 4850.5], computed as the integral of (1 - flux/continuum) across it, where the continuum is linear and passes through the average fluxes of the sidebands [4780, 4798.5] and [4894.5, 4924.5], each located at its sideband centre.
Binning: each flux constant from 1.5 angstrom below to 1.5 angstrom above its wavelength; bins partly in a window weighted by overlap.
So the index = 0.7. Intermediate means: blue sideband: 9.79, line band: 10.6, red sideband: 12.5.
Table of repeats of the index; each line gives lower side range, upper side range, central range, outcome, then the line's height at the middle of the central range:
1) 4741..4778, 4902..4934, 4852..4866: 1.1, 12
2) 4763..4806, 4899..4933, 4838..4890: 2.3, 11.7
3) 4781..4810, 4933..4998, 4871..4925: -3.1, 11.4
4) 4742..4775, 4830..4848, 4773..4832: 2.9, 10.5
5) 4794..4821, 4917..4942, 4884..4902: 1.1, 12.1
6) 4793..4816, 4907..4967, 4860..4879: 1.2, 11.7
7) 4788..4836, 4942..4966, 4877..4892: 0.3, 11.6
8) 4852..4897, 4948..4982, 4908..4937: -3.6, 11.6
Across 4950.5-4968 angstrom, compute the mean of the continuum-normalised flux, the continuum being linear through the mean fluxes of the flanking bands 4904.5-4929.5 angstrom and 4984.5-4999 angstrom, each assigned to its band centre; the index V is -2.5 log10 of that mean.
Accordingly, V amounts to 0.06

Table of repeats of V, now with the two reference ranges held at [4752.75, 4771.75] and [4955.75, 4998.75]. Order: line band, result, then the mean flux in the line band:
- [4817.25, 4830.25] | 0.01 mag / 10.2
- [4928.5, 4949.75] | -0.21 mag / 13.5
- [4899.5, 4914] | -0.19 mag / 12.9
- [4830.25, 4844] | -0.01 mag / 10.5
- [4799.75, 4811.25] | -0.05 mag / 10.6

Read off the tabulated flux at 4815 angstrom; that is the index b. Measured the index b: 11.02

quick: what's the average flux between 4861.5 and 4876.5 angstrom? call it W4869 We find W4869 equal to 10.9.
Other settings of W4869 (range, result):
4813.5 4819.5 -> 10.7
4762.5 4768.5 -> 9.47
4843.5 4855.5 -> 11.4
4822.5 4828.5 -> 9.83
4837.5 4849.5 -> 10.9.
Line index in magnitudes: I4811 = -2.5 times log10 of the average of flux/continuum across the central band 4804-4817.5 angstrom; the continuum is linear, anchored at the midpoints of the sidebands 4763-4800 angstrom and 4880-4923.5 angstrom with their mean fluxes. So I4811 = -0.03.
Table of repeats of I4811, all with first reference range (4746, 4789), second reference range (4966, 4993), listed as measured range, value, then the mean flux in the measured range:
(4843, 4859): -0.11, 11.4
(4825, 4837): -0.03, 10.4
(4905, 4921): -0.19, 12.9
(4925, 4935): -0.25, 13.9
